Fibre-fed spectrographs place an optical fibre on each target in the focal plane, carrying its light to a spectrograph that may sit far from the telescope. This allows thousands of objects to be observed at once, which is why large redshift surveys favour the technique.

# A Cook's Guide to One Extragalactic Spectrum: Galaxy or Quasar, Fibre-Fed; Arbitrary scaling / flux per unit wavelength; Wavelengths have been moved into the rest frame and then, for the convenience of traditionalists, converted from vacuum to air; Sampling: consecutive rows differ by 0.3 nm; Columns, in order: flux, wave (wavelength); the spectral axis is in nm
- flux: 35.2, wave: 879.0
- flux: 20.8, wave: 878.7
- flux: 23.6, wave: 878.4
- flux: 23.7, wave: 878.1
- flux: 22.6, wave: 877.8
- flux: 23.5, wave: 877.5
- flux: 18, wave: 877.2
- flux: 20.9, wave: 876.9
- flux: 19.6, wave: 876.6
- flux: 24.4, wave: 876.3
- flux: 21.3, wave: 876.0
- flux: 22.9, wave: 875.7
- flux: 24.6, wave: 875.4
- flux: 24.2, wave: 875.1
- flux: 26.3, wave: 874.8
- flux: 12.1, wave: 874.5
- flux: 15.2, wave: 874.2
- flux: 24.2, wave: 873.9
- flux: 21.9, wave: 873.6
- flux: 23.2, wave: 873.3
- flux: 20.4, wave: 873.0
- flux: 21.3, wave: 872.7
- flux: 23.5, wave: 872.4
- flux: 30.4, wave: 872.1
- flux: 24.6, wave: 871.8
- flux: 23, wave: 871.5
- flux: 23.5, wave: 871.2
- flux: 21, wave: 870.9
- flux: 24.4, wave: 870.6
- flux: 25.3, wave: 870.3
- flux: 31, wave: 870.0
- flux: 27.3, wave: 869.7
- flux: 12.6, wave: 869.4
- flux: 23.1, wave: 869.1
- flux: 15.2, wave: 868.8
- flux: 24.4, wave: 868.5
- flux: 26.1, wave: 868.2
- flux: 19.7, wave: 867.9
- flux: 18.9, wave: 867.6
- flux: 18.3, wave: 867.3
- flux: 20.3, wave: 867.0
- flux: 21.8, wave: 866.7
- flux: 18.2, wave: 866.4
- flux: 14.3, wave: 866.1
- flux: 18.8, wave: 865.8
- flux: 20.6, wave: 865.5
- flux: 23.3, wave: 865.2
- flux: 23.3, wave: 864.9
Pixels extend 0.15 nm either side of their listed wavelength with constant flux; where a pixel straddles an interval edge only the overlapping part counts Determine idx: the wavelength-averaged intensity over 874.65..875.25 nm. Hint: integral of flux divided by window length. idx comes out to 25.2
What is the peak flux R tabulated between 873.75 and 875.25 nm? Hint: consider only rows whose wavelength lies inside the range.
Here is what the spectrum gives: 26.3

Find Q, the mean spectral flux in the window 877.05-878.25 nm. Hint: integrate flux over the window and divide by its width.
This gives 21.9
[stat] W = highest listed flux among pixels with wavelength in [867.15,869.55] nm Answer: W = 26.1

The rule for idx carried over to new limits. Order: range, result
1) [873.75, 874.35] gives 19.7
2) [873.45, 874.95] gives 19.9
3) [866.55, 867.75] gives 19.8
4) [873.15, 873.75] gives 22.5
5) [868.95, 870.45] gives 23.9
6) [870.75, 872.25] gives 24.5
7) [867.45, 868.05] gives 19.3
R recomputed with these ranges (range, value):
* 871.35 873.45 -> 30.4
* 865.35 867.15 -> 21.8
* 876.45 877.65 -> 23.5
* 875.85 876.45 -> 24.4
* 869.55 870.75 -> 31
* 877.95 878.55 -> 23.7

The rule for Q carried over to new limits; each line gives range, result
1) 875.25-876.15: 22.9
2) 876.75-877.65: 20.8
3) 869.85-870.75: 26.9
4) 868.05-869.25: 22.2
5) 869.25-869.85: 19.9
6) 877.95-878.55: 23.7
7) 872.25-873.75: 22.1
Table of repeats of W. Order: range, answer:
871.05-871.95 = 24.6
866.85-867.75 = 20.3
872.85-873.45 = 23.2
